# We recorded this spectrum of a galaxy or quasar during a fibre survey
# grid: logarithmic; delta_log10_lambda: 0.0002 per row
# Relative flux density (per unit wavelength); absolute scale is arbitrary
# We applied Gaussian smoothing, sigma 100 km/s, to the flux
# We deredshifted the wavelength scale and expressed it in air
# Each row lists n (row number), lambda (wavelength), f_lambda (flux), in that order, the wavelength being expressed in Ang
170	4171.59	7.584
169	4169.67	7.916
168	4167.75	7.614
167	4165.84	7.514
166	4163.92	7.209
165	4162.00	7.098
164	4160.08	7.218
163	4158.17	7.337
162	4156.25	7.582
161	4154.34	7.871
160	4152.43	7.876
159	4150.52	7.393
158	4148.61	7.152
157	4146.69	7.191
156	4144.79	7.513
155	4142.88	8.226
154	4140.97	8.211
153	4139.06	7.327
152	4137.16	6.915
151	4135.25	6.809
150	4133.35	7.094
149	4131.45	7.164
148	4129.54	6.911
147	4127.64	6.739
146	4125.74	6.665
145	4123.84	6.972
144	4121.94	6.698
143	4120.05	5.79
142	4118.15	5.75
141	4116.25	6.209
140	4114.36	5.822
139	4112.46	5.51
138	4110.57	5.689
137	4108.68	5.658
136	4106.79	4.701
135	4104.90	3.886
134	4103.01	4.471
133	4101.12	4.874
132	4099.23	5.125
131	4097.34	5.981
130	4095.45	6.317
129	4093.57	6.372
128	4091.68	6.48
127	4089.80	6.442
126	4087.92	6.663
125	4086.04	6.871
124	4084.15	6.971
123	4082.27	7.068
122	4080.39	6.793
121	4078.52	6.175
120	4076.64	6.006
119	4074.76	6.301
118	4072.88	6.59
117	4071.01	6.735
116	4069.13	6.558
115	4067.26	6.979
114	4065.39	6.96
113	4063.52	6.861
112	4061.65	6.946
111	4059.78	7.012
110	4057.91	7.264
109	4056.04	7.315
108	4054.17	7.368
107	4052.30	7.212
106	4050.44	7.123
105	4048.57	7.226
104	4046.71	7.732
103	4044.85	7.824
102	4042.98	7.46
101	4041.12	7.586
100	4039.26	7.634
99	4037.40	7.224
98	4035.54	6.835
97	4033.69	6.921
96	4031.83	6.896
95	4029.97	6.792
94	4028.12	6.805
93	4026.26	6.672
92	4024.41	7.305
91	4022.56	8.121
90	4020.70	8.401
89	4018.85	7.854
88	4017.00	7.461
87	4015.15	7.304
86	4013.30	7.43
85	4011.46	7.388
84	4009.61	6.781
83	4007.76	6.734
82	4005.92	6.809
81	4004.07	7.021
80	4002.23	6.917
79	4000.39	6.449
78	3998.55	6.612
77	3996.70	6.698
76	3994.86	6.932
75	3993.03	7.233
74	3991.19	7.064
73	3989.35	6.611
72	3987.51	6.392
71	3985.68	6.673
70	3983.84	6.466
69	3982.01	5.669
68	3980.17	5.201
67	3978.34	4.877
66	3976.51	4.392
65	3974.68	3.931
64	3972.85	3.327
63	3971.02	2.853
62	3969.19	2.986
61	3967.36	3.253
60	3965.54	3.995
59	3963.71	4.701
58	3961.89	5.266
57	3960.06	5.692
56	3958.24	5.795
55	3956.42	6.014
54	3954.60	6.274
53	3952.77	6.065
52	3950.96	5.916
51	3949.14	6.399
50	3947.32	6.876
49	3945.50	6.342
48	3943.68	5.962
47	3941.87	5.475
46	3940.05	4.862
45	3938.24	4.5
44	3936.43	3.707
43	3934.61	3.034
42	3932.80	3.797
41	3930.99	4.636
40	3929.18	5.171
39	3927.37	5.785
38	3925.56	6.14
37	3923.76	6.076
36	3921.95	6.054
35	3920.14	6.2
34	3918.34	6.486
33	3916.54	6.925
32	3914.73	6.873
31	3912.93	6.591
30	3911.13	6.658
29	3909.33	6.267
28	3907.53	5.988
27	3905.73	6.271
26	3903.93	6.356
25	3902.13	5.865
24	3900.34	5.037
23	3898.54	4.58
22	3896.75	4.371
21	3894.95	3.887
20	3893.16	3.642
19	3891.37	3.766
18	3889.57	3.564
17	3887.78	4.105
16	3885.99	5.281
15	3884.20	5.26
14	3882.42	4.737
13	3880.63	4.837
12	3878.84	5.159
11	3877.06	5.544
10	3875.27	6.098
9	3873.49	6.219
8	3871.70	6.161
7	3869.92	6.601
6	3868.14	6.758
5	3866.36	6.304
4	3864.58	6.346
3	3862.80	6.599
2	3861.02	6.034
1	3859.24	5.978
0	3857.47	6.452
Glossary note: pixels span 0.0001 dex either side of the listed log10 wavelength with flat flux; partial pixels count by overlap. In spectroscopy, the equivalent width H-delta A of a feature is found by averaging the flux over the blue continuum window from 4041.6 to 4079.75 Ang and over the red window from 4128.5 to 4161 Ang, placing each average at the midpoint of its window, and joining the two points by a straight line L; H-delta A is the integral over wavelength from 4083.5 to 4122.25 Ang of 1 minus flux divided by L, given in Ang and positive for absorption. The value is 7.5 Ang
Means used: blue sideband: 6.99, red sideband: 7.4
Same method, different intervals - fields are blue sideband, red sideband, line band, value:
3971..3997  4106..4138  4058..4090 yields -3.3 Ang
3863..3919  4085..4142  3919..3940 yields 2.5 Ang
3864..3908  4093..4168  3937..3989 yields 4.4 Ang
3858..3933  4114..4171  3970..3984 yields 3.8 Ang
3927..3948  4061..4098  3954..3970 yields 1.1 Ang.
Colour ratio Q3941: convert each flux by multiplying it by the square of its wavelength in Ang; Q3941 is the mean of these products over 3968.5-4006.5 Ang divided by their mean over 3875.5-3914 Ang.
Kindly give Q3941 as 1.2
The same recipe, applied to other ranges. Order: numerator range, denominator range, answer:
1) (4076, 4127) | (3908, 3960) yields 1.14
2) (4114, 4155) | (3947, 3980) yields 1.56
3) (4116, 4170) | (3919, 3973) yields 1.54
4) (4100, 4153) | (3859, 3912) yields 1.33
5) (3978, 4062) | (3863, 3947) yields 1.36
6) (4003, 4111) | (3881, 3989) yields 1.37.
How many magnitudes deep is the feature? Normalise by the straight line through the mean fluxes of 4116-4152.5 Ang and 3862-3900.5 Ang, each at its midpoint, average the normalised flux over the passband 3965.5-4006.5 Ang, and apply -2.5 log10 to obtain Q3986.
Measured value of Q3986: 0.07 mag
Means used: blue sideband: 5.22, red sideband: 7.03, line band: 5.61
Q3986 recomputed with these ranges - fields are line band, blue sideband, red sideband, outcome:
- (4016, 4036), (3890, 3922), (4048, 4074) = -0.09 mag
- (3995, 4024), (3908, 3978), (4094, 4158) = -0.25 mag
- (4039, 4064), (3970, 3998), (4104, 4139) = -0.23 mag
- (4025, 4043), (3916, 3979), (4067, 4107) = -0.23 mag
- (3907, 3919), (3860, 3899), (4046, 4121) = -0.20 mag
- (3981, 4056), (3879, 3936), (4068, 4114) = -0.23 mag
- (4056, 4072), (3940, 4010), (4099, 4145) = -0.15 mag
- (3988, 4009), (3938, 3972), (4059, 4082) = -0.18 mag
